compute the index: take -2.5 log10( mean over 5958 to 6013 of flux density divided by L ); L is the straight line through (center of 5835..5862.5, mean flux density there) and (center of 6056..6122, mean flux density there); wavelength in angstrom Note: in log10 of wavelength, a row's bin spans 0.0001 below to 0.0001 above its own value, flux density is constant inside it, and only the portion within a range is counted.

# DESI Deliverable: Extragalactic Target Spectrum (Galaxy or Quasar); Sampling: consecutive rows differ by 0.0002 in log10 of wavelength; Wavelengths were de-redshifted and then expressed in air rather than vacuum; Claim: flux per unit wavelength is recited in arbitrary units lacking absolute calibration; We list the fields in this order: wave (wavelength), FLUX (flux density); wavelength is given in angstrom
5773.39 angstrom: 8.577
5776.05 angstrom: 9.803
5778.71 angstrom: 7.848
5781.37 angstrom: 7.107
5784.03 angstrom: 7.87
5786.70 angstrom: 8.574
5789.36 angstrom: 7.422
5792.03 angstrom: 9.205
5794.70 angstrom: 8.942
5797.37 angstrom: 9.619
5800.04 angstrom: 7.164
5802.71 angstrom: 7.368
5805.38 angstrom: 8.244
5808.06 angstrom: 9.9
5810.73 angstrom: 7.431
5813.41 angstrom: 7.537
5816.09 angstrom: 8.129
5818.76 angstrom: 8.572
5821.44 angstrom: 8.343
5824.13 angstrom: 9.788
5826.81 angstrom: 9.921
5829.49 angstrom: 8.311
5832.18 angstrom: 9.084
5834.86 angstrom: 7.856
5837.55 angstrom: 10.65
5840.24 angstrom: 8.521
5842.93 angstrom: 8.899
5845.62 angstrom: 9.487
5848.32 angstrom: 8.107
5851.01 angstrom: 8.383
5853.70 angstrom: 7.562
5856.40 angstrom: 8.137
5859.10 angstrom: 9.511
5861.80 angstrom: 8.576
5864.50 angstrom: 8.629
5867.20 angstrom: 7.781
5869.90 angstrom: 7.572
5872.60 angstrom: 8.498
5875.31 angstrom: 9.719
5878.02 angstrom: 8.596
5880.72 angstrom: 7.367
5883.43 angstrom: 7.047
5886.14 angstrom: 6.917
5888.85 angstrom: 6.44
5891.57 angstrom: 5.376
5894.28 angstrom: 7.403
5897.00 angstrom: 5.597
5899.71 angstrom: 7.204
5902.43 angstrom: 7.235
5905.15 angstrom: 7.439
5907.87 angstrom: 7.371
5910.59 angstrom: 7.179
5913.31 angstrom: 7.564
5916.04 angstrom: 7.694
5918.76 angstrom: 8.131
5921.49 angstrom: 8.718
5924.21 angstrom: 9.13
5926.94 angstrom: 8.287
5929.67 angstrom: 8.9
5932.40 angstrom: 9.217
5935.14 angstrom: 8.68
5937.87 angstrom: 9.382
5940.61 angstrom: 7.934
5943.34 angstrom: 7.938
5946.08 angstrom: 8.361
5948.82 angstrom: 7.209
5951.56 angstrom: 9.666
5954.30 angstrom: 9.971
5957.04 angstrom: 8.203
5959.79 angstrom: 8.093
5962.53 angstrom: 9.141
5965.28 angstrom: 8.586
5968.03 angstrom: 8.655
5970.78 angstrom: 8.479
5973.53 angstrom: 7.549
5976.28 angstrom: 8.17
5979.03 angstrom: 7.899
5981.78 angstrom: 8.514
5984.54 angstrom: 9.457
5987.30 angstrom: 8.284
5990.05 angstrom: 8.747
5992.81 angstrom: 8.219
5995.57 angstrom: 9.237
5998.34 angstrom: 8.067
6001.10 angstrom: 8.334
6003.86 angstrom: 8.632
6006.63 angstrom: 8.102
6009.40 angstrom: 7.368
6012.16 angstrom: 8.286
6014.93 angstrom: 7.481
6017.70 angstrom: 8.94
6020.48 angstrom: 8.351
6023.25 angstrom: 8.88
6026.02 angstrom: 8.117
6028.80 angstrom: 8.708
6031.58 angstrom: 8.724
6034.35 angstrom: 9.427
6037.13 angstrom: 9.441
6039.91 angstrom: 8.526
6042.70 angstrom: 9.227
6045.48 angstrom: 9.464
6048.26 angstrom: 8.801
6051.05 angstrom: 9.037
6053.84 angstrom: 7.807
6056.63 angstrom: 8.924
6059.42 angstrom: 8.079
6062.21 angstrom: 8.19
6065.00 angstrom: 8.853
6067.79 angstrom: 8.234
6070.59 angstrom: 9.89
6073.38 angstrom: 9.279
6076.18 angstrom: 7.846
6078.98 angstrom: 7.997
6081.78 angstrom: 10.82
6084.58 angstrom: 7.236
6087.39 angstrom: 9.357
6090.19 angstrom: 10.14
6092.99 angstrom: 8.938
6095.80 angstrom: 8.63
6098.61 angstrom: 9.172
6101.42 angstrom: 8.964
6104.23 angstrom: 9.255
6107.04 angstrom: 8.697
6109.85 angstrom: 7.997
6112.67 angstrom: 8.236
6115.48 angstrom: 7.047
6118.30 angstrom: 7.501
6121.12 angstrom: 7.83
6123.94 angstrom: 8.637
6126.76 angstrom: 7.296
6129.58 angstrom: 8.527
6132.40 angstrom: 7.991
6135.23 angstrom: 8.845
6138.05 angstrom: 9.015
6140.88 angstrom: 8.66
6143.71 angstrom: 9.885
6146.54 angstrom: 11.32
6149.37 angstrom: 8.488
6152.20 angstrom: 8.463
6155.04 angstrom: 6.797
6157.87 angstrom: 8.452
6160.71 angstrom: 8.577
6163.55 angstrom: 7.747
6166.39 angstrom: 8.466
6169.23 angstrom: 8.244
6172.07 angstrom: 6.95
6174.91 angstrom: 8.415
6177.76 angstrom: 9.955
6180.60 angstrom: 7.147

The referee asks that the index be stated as 0.037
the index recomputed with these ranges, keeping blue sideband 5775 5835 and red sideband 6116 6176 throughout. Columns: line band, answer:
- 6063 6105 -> -0.07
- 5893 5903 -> 0.23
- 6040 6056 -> -0.06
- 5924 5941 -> -0.05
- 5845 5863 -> -0.01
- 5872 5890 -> 0.09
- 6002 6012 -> 0.04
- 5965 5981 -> 0.03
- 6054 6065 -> 0.00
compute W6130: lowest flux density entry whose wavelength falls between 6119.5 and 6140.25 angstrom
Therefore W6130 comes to 7.296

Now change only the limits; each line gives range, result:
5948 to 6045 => 7.209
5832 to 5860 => 7.562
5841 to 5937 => 5.376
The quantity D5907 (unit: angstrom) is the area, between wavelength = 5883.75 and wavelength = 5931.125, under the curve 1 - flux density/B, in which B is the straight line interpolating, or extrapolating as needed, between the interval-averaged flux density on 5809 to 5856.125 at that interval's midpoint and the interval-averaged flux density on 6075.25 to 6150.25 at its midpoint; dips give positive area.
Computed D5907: 6.6 angstrom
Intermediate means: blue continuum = 8.62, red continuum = 8.69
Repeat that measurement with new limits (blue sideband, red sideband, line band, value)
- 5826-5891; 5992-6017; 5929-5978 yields -1.7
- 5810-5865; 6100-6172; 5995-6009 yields 0.3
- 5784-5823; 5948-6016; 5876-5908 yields 5.1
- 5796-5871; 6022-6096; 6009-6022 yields 0.9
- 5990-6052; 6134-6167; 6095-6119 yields 0.8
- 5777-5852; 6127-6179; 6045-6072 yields -0.5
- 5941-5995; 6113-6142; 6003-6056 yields -1.6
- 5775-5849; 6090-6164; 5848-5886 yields 1.5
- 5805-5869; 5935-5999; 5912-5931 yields 0.5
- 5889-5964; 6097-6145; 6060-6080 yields -0.7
